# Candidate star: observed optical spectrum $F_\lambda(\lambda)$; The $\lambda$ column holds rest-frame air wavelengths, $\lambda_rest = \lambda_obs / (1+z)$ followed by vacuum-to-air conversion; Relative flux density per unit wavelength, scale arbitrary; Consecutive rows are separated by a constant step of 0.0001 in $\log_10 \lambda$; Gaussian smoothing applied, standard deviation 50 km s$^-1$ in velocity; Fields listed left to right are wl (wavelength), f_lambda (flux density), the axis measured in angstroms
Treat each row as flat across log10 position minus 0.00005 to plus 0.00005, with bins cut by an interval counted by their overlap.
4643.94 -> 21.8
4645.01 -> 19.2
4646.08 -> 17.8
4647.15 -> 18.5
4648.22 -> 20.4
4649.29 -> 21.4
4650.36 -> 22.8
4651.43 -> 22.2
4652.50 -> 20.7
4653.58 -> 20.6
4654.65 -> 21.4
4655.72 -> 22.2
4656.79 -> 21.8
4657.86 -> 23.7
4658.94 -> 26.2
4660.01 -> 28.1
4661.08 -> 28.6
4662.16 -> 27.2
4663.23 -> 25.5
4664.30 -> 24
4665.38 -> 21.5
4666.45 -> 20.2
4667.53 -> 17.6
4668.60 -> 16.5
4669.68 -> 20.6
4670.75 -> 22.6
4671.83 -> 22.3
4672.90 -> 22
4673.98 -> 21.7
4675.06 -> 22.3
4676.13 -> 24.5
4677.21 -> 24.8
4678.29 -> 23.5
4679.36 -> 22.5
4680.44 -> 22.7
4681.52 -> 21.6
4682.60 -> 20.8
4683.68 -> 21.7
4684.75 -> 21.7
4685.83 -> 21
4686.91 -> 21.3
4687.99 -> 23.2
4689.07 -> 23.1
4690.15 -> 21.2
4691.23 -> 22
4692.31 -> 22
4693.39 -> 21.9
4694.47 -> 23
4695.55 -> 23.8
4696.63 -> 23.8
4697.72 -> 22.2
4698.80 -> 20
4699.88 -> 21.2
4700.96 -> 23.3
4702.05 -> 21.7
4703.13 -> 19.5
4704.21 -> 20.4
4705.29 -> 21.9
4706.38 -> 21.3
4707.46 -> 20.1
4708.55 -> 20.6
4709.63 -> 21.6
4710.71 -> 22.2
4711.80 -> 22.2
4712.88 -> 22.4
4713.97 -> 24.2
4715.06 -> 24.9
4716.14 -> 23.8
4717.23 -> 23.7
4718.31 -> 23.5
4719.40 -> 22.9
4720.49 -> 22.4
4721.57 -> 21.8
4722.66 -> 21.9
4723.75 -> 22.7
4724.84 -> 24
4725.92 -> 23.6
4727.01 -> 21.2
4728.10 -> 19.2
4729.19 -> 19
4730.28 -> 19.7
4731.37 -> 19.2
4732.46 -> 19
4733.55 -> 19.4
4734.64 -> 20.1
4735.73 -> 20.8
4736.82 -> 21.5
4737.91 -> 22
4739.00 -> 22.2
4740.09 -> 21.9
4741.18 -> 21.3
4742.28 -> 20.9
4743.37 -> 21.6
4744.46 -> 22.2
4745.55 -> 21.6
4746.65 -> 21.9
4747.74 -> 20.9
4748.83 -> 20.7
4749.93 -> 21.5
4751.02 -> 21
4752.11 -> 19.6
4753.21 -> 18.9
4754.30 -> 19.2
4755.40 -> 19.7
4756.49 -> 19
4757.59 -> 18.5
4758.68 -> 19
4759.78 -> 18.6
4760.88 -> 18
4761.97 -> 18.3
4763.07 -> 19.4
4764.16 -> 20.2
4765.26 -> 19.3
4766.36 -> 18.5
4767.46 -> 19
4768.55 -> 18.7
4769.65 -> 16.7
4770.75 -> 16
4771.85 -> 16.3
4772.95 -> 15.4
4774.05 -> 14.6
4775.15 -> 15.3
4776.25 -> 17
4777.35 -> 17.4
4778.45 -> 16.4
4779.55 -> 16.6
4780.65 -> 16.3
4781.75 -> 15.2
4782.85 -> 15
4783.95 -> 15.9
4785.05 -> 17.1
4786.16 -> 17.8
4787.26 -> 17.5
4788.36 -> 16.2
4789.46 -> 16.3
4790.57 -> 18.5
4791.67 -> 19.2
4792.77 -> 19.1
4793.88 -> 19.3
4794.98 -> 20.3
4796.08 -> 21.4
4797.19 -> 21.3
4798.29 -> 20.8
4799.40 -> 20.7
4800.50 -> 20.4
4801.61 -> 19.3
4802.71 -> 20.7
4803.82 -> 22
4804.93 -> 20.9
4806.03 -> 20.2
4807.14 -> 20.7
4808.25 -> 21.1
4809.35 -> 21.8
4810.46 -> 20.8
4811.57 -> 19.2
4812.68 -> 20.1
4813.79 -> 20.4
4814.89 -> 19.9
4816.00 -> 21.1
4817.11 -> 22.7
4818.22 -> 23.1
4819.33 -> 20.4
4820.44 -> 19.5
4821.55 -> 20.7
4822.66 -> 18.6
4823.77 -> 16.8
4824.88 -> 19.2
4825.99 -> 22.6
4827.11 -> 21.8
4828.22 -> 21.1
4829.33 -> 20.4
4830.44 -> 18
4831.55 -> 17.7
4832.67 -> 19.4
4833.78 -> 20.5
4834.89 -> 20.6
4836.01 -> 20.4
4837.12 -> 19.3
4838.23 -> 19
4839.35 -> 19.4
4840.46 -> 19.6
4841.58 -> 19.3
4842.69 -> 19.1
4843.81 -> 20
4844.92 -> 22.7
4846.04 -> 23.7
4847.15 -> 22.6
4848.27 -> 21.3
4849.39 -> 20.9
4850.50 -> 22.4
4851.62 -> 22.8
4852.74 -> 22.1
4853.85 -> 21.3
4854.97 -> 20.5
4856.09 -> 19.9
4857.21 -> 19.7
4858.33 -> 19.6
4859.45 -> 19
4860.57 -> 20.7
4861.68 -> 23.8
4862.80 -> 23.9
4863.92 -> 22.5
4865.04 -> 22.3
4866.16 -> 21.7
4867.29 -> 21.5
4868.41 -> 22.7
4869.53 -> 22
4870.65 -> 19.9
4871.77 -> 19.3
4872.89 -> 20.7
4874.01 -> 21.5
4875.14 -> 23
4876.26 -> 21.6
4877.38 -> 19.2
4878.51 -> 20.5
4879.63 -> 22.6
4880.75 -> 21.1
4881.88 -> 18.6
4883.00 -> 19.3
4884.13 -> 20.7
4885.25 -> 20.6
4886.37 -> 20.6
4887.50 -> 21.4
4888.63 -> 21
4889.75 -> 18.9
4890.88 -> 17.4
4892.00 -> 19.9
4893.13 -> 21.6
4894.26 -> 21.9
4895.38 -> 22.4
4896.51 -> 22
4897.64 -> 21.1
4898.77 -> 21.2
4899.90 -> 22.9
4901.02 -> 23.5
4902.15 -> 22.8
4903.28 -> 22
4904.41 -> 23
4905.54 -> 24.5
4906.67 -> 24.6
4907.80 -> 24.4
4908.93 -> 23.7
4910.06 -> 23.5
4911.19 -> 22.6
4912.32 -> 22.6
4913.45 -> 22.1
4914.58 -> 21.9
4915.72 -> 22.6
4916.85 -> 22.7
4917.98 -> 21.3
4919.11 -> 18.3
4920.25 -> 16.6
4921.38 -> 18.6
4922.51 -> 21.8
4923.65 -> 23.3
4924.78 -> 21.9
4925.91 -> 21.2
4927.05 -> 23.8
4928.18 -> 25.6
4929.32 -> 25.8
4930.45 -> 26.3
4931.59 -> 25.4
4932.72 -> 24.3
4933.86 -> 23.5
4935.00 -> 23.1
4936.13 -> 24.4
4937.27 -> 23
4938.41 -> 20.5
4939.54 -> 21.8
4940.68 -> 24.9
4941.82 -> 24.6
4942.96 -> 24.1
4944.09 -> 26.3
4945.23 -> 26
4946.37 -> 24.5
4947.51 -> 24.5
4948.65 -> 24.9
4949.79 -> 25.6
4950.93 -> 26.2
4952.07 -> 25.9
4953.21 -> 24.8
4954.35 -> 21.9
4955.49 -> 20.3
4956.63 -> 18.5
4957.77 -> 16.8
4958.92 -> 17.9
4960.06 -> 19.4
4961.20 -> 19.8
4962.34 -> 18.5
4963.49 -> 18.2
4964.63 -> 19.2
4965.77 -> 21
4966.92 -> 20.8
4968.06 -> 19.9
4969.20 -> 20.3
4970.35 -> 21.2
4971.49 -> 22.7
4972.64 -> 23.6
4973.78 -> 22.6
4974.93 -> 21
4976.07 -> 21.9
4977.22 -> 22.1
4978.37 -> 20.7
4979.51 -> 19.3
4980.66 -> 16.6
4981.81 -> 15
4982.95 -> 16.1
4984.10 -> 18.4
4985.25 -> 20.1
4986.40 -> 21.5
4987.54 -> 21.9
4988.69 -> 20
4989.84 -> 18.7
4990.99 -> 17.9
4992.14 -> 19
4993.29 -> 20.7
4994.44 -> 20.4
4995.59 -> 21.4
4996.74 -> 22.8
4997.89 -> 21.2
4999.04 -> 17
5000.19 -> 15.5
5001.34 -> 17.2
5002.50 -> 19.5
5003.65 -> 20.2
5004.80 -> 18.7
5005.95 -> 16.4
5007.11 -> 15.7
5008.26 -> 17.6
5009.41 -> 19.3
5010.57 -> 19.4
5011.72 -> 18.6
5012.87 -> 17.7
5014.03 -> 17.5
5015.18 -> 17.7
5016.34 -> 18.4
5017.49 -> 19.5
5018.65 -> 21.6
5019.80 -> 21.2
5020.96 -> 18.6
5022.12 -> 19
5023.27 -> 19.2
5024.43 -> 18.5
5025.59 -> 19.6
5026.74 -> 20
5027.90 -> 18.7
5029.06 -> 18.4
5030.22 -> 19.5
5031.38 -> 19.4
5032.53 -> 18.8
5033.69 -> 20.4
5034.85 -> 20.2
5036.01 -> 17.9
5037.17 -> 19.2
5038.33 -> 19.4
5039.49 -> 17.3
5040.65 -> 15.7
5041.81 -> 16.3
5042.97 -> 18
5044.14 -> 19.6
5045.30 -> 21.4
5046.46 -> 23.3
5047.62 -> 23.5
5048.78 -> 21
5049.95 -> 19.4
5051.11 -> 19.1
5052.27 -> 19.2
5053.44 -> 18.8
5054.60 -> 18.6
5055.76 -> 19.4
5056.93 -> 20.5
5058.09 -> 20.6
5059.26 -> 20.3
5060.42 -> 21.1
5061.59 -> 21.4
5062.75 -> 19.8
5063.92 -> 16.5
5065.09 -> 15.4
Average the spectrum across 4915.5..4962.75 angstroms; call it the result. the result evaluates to 22.7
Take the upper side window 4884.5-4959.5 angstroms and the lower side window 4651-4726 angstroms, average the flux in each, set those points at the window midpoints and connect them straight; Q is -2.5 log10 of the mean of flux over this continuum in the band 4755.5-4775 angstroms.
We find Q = 0.24 mag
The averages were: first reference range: 22.4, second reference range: 22.5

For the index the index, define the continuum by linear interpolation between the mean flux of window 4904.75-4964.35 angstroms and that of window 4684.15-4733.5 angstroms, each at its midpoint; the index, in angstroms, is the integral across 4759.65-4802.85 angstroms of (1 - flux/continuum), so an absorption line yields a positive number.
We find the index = 8.1 angstroms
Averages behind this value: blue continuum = 21.9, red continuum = 22.7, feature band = 18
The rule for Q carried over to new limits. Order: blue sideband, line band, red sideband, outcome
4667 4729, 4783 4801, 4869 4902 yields 0.15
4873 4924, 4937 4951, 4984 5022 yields -0.19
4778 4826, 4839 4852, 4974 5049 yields -0.10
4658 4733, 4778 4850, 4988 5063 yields 0.08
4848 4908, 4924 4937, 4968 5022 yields -0.17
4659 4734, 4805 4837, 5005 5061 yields 0.04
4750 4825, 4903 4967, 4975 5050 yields -0.18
